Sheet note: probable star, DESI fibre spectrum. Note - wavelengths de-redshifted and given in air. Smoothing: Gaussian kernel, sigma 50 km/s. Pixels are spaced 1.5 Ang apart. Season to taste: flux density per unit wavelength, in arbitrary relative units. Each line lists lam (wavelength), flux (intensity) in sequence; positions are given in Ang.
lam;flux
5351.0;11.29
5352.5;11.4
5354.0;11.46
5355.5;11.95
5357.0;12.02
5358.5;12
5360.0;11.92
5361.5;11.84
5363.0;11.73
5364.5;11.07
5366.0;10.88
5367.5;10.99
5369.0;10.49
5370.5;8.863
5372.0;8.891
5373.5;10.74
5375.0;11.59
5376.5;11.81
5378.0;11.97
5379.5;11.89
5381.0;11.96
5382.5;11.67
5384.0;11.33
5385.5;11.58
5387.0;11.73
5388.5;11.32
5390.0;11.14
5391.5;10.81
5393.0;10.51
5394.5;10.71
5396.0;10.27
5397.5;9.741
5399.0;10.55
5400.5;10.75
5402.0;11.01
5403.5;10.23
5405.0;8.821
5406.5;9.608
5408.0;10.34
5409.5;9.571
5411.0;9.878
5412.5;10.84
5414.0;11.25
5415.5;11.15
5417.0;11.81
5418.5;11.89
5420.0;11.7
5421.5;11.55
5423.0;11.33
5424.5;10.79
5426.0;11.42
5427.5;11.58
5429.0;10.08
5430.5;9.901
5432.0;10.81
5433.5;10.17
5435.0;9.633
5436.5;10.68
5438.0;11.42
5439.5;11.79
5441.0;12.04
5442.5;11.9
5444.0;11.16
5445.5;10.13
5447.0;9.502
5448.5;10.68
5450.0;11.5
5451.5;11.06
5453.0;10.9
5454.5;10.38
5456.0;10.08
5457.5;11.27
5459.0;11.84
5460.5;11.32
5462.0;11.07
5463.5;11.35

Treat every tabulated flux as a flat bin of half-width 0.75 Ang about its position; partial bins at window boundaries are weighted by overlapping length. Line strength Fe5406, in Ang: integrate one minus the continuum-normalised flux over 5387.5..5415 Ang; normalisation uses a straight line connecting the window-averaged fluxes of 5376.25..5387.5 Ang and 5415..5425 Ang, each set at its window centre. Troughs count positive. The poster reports 2.80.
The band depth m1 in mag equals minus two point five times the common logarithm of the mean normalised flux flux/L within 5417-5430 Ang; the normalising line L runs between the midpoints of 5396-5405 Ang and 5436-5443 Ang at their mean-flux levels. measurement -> -0.024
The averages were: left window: 10.3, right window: 11.6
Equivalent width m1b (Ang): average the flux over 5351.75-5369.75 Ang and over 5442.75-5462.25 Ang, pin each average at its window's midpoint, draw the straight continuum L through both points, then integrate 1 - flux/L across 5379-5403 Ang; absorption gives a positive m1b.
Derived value 0.5 Ang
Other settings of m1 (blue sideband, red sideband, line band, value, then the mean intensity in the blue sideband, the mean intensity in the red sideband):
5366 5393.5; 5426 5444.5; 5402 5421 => 0.038 mag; 11.1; 10.9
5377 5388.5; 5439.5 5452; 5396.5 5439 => 0.066 mag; 11.7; 11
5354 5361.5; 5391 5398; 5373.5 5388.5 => -0.067 mag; 11.9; 10.4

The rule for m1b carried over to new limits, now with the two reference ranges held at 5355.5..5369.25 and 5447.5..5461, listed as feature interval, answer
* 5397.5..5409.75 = 1.25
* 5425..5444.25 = 0.21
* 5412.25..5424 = -0.29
